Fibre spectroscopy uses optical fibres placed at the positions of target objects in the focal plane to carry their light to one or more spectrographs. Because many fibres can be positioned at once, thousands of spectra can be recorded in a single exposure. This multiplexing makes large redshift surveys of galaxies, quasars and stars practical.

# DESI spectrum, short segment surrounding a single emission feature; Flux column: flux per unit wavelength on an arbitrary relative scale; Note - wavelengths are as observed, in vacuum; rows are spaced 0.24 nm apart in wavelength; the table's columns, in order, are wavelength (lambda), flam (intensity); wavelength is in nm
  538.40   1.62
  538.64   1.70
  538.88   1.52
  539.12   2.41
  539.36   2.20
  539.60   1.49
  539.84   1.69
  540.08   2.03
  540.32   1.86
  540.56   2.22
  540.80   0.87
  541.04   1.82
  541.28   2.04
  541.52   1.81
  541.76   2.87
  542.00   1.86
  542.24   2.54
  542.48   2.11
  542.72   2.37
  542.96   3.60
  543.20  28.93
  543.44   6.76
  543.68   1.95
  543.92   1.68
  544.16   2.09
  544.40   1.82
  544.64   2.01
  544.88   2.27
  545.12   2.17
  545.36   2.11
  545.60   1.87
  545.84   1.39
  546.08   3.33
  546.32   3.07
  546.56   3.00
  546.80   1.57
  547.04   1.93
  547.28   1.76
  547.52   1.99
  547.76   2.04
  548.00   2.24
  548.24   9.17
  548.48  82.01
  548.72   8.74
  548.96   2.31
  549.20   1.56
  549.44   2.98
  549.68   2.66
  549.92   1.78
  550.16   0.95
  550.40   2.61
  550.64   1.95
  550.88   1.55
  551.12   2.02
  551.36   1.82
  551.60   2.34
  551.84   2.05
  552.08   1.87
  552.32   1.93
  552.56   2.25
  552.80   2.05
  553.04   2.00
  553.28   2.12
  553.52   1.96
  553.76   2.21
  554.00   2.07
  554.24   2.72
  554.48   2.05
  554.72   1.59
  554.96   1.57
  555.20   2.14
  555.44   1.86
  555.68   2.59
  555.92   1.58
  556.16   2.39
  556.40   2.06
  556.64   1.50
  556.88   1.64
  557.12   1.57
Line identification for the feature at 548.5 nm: [O III]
